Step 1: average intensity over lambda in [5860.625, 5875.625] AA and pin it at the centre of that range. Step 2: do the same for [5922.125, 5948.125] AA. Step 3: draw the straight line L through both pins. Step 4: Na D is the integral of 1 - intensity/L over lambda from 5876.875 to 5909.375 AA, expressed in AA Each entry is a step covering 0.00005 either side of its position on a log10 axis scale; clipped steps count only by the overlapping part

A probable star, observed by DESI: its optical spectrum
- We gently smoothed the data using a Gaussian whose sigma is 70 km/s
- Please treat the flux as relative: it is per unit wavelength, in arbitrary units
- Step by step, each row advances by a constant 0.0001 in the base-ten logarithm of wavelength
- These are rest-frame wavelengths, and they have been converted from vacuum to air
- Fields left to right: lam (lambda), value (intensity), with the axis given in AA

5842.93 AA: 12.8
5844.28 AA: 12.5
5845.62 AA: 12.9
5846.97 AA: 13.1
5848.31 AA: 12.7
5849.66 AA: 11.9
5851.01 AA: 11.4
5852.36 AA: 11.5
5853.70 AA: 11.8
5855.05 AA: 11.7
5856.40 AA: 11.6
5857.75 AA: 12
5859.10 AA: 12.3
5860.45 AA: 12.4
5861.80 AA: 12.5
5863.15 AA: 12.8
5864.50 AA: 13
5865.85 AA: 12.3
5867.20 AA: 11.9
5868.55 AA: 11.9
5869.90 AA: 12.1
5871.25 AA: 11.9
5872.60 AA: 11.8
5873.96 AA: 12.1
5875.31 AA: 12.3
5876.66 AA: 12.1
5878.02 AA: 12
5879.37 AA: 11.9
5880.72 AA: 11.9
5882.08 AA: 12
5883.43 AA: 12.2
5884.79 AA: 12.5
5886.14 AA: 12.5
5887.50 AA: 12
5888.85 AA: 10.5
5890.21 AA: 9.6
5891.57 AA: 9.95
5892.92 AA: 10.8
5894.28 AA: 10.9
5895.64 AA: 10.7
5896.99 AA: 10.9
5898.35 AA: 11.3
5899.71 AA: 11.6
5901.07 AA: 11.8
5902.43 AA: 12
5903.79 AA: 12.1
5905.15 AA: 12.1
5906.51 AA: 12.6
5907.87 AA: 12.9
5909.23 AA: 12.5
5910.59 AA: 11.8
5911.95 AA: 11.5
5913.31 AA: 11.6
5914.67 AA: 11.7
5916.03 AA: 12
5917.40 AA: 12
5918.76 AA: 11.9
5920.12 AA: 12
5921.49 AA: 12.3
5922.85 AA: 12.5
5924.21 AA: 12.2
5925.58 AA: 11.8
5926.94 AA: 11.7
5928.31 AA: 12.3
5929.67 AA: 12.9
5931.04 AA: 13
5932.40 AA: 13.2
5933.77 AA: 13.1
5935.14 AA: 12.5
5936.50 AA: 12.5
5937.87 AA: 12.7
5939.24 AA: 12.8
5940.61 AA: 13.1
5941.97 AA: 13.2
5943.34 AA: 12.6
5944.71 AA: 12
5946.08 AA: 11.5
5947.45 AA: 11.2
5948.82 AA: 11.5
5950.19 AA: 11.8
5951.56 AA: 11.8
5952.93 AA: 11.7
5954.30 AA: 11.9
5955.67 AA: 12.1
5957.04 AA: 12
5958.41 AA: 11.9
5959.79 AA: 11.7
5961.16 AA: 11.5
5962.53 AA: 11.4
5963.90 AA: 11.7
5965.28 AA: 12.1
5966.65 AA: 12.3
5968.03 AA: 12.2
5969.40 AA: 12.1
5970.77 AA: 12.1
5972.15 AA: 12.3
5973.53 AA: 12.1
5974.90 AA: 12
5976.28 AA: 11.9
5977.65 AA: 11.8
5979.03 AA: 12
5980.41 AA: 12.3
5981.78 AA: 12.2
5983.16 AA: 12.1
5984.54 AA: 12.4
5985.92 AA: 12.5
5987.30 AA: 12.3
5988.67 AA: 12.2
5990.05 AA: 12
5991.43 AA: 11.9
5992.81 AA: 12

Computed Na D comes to 1.8 AA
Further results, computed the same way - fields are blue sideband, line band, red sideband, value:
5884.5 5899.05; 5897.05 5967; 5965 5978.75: -3.3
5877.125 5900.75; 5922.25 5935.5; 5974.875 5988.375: -0.9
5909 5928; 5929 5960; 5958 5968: -1.1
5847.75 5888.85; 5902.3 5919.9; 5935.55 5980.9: 0.0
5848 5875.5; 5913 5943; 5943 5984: -1.1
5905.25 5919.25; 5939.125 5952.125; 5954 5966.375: -0.2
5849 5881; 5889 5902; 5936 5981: 1.3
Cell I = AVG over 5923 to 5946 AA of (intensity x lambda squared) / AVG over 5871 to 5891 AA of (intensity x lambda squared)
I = 1.1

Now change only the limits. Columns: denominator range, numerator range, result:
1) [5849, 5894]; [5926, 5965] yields 1.05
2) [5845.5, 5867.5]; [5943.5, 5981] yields 1.01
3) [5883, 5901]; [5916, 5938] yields 1.12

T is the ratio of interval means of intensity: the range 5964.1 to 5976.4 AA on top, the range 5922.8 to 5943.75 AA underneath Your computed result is 0.96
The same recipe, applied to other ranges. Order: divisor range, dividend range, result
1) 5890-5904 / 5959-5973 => 1.08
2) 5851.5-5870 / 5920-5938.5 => 1.03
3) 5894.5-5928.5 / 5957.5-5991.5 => 1.01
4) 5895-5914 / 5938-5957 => 1.02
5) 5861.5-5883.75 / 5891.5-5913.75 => 0.96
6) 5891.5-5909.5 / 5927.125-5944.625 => 1.10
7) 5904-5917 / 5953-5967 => 0.98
